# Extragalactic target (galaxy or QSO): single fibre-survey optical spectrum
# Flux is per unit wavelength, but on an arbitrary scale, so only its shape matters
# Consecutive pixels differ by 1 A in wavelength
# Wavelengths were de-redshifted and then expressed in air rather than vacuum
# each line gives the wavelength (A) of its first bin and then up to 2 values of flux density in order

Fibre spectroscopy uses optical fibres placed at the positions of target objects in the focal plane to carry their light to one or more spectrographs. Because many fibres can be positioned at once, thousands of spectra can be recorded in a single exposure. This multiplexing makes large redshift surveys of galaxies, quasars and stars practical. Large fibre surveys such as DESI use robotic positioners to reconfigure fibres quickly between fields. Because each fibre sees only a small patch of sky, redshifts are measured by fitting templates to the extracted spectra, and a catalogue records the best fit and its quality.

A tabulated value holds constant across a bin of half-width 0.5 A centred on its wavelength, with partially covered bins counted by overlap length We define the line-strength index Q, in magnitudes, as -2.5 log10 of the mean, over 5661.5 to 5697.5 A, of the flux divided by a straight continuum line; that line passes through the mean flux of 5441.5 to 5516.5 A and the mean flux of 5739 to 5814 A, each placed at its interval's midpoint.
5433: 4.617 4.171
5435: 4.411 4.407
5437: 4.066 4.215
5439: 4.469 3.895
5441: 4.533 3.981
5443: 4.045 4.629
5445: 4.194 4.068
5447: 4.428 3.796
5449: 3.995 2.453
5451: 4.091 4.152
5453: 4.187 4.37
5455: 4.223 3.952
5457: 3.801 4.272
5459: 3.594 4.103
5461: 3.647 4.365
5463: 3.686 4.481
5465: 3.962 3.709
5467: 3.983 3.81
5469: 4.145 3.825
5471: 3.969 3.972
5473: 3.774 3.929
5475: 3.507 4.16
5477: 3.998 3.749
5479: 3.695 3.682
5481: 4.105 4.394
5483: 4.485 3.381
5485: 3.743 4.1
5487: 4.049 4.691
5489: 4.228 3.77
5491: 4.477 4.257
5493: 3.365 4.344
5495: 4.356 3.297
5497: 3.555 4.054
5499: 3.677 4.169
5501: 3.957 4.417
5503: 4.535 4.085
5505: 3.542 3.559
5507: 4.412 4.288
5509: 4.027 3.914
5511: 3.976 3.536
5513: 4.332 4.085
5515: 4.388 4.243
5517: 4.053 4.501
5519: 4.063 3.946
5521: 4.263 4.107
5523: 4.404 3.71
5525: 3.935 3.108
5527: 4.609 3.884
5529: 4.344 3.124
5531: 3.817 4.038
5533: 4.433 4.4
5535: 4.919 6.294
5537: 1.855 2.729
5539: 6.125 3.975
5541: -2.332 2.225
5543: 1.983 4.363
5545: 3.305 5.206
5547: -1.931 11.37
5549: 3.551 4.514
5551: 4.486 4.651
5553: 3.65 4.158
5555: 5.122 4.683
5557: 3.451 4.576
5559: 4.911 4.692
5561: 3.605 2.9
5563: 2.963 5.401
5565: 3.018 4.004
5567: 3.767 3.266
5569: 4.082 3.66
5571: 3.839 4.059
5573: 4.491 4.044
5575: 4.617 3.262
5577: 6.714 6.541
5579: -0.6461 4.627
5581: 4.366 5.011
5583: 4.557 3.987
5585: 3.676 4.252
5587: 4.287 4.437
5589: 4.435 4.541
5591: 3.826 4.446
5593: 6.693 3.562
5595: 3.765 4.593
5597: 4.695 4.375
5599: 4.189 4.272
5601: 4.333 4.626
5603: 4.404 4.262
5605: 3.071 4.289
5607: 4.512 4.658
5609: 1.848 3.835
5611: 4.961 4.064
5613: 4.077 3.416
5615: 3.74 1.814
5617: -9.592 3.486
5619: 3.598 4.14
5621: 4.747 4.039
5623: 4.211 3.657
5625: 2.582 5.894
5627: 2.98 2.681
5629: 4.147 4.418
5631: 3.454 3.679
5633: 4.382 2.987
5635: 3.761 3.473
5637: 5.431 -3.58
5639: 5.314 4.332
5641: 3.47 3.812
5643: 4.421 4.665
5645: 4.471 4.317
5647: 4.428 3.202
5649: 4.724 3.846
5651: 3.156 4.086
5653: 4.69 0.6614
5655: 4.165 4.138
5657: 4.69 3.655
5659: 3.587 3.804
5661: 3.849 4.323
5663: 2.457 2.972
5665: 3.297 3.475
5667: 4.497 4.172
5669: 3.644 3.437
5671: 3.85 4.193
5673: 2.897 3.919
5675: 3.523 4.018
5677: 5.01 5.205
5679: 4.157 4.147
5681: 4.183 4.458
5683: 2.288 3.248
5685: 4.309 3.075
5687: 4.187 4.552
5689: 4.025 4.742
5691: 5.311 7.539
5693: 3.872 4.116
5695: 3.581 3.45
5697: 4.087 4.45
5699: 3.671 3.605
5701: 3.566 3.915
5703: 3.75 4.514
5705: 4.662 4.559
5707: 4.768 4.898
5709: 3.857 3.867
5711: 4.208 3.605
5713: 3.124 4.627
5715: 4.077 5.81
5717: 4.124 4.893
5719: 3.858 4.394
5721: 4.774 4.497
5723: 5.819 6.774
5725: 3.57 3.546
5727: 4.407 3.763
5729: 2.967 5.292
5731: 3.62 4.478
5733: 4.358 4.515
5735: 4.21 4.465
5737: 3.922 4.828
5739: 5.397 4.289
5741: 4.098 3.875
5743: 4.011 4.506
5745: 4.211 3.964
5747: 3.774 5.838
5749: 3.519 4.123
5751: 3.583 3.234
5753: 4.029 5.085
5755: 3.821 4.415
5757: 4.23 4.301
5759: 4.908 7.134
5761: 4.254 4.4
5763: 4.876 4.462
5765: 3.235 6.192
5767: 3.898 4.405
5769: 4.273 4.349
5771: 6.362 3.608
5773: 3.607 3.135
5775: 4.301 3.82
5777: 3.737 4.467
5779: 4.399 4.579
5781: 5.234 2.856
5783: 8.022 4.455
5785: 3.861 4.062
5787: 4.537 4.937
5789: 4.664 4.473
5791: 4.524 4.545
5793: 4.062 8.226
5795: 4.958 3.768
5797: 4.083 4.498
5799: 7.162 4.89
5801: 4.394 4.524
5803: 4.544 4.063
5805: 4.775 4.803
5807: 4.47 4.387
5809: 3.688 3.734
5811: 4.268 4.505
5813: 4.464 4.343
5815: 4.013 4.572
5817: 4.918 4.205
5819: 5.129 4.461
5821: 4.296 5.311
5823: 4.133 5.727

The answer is 0.08 mag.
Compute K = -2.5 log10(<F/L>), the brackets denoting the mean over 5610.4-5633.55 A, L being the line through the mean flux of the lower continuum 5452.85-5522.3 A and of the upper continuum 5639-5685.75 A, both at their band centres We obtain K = 0.202 mag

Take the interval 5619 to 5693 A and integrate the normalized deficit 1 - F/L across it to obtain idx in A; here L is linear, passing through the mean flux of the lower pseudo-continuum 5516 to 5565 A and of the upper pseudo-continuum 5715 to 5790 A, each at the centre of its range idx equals 5.84 A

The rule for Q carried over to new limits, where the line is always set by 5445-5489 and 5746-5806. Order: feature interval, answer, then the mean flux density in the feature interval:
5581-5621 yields 0.12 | 3.79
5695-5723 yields 0.05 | 4.23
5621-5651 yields 0.14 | 3.77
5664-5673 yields 0.17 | 3.72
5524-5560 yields 0.05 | 3.94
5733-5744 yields 0.03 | 4.37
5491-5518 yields 0.00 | 4.03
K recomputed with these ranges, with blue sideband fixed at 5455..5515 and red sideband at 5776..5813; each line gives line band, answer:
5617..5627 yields 0.279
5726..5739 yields 0.061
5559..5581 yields 0.049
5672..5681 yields 0.068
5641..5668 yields 0.137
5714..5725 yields -0.083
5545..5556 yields -0.079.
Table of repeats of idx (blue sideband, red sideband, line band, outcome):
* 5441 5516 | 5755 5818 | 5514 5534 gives 0.1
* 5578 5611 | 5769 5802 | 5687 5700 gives 0.0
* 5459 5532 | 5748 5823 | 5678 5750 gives 1.9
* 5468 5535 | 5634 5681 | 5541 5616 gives -3.3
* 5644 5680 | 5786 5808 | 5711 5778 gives 0.9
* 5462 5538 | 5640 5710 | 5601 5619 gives 4.2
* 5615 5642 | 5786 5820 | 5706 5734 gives -3.5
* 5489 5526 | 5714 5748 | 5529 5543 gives 2.1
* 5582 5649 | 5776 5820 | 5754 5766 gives -0.5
